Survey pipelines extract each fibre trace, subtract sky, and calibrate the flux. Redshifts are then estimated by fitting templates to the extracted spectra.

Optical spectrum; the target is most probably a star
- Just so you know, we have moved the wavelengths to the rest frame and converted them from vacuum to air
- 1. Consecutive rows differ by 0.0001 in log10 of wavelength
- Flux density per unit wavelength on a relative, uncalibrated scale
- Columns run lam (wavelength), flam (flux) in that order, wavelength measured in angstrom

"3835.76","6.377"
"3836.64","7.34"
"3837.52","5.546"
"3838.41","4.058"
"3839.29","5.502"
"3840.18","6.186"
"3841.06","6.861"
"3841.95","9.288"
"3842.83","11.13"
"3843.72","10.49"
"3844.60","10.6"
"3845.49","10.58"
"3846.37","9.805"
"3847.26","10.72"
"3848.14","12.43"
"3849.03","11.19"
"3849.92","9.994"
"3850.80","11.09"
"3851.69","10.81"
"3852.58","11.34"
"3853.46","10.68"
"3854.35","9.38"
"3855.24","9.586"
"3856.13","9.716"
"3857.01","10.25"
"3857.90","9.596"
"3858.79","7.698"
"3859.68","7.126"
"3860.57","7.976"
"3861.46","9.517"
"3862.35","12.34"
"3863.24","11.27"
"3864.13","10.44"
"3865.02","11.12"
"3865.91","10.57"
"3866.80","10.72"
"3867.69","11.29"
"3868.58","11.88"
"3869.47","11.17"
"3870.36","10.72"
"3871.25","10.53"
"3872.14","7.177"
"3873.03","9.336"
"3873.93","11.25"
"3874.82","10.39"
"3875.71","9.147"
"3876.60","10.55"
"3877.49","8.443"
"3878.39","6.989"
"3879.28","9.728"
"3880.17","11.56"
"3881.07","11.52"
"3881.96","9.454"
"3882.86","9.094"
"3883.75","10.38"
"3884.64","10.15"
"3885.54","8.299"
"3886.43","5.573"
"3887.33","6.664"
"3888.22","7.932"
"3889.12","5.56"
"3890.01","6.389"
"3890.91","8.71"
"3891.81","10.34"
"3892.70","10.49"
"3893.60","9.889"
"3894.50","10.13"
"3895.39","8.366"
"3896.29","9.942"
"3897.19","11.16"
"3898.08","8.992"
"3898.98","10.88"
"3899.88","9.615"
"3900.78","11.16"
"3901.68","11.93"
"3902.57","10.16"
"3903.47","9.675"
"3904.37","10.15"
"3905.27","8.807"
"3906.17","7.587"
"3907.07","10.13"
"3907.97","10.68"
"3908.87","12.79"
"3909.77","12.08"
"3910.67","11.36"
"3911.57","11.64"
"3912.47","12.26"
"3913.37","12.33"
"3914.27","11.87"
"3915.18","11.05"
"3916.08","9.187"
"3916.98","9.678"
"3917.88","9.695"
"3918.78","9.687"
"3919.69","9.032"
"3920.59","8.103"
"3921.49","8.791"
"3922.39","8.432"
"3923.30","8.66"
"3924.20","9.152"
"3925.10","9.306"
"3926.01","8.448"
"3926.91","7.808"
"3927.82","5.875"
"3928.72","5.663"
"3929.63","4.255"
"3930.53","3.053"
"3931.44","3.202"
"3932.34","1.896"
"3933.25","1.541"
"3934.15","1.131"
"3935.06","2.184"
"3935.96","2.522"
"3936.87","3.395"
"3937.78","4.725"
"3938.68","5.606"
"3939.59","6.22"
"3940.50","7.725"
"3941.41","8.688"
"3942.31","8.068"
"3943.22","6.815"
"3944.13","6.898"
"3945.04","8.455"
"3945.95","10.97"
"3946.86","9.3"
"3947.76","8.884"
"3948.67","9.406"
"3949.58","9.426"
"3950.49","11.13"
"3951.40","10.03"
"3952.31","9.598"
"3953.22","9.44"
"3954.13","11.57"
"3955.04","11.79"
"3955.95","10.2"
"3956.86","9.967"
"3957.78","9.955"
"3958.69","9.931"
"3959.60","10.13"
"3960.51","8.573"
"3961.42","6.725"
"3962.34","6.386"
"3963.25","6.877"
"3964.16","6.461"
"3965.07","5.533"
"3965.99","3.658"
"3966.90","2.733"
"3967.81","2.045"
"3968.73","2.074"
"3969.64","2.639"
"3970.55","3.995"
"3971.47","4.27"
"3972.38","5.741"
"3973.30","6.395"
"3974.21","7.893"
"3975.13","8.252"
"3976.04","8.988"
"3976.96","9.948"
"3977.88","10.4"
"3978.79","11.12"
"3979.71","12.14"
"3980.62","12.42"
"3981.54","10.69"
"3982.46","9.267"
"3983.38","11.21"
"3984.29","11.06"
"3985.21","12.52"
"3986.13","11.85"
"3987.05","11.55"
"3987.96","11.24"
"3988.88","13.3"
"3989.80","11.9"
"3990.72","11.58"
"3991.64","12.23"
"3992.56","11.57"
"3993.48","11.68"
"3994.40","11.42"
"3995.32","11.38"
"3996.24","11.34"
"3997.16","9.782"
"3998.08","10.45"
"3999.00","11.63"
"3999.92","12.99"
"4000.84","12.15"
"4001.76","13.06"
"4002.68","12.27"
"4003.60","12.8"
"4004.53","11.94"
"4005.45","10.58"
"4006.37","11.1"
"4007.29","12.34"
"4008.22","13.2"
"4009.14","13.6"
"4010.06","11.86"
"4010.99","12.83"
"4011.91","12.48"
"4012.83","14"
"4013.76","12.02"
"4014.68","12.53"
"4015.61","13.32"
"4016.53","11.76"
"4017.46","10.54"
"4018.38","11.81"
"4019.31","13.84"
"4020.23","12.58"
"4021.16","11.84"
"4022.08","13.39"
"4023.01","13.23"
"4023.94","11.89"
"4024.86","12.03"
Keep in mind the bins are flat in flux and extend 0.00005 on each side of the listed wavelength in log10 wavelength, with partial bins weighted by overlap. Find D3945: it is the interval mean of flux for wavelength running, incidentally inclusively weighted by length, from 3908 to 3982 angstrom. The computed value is 7.88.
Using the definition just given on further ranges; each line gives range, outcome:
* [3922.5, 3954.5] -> 6.89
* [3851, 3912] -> 9.83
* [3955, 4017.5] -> 10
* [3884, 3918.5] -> 9.83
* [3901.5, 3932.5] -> 9.02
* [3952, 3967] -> 8.32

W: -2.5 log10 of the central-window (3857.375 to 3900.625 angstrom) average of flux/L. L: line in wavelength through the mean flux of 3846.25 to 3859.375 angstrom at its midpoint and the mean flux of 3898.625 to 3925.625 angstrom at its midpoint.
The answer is 0.07 mag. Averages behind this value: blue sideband 10.3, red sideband 10.2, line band 9.55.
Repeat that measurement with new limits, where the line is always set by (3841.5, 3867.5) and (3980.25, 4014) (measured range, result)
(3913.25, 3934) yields 0.42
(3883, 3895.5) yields 0.24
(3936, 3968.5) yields 0.41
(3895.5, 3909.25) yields 0.06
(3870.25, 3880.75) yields 0.09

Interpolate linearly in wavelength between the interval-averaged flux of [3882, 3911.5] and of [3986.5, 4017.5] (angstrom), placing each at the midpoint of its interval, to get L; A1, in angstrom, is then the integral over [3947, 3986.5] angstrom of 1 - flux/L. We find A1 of 9.7 angstrom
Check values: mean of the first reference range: 9.56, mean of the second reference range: 12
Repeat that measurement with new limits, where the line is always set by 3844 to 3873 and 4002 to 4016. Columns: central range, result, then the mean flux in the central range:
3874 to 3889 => 2.1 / 9.09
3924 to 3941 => 9.7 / 4.88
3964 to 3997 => 8.4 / 8.99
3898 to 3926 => 2.3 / 10.1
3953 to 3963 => 1.9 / 9.46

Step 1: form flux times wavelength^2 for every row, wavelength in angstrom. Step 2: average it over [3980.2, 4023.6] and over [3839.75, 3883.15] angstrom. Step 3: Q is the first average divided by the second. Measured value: 1.29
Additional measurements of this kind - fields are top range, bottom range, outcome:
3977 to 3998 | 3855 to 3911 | 1.23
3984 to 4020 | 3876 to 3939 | 1.49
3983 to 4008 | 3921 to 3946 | 2.03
